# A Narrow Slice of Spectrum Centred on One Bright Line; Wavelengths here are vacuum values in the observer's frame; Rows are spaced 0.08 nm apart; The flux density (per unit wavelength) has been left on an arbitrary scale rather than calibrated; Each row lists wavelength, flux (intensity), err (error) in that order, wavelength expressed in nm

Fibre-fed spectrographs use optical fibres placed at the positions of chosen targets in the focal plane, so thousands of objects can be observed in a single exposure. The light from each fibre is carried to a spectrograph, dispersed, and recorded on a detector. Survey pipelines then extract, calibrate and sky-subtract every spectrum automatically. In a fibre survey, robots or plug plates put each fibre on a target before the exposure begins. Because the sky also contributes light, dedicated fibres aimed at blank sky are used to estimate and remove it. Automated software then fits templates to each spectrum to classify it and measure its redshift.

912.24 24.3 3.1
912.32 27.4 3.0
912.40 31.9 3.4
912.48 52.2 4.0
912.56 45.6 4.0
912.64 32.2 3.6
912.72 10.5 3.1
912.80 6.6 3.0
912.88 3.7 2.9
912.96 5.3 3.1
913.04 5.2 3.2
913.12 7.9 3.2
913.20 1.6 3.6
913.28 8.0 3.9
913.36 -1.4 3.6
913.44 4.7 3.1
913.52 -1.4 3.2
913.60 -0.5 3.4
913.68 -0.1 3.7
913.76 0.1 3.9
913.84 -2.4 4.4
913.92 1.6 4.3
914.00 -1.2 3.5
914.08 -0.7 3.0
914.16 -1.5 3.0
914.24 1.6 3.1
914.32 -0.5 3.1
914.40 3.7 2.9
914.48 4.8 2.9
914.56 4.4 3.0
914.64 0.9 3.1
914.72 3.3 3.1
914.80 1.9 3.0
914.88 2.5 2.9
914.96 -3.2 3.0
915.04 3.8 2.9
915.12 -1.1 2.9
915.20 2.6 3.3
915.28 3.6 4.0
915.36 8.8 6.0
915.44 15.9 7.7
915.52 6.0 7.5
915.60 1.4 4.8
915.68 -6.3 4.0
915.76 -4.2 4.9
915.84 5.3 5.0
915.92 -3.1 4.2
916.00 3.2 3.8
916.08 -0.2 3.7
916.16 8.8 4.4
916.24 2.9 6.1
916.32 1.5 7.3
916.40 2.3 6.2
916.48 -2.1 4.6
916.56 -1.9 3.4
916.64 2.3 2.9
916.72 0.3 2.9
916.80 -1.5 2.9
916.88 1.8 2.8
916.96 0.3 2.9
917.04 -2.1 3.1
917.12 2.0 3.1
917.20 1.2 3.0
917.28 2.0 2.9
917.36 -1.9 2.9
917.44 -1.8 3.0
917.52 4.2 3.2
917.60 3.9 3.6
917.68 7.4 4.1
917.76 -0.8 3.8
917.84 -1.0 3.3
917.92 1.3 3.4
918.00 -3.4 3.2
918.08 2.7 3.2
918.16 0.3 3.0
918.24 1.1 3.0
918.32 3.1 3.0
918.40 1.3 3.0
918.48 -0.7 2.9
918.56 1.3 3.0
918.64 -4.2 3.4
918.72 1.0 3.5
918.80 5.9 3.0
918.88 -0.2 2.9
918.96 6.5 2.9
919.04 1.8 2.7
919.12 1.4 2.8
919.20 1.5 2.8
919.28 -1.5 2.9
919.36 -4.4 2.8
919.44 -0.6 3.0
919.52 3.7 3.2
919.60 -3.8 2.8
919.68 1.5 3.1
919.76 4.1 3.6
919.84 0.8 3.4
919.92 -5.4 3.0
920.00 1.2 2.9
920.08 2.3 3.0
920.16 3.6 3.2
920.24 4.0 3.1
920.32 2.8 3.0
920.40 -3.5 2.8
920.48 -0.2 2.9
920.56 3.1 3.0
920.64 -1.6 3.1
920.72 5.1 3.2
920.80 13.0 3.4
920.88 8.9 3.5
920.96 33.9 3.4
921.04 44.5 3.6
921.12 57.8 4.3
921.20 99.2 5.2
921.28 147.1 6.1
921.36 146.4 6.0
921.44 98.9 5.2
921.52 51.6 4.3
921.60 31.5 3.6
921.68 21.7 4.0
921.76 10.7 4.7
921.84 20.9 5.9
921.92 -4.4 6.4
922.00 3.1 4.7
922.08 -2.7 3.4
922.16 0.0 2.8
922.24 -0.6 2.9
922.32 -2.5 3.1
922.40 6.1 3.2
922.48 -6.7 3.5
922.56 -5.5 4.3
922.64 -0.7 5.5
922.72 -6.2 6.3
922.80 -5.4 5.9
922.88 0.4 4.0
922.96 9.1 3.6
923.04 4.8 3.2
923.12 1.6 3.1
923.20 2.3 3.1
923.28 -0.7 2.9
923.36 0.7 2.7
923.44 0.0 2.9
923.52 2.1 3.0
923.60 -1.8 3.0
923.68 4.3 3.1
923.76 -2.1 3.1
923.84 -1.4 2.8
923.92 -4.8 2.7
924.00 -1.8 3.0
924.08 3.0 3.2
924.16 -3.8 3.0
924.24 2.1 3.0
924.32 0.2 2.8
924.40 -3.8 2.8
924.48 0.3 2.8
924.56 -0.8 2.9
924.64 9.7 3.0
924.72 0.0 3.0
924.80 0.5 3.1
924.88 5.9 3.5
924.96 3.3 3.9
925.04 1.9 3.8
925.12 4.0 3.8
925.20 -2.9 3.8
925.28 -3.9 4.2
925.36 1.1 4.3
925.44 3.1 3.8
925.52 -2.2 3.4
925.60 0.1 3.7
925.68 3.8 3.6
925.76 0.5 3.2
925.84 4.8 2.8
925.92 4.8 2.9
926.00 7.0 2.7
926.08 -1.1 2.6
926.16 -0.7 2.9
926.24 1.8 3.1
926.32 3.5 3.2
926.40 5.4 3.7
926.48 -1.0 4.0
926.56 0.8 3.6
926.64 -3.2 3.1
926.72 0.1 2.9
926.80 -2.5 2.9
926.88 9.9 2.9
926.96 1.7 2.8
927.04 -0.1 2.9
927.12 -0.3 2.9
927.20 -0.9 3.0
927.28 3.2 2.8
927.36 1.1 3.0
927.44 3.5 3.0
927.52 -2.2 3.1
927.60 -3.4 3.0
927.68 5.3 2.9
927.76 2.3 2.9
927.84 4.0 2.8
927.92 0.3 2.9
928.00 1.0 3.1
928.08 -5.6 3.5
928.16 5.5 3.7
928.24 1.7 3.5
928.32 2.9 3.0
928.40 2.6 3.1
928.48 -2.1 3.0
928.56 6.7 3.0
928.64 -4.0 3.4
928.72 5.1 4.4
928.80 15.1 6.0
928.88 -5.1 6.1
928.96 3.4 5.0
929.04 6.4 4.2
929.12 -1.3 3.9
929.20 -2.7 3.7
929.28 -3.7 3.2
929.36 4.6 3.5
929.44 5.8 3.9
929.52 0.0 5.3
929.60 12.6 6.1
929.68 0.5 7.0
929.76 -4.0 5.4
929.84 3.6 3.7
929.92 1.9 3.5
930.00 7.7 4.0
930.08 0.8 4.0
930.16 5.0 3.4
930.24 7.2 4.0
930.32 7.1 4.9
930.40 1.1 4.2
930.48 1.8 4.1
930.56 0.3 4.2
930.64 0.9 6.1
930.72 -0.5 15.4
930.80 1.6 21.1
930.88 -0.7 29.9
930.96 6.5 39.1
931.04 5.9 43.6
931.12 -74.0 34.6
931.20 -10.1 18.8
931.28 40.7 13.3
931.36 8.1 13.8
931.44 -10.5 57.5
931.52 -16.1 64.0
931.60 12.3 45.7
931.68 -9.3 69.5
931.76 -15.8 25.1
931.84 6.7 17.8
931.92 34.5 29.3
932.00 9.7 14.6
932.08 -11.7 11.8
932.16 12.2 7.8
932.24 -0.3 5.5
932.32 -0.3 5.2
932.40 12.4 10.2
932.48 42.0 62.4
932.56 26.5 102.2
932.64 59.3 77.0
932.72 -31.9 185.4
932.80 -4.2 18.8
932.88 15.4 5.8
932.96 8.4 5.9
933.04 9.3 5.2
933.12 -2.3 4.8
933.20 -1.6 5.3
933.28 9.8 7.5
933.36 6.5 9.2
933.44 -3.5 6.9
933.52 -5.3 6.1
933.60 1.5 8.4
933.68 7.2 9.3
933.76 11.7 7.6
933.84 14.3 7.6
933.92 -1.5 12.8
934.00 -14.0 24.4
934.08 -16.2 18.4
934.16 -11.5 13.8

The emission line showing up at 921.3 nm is [O III]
